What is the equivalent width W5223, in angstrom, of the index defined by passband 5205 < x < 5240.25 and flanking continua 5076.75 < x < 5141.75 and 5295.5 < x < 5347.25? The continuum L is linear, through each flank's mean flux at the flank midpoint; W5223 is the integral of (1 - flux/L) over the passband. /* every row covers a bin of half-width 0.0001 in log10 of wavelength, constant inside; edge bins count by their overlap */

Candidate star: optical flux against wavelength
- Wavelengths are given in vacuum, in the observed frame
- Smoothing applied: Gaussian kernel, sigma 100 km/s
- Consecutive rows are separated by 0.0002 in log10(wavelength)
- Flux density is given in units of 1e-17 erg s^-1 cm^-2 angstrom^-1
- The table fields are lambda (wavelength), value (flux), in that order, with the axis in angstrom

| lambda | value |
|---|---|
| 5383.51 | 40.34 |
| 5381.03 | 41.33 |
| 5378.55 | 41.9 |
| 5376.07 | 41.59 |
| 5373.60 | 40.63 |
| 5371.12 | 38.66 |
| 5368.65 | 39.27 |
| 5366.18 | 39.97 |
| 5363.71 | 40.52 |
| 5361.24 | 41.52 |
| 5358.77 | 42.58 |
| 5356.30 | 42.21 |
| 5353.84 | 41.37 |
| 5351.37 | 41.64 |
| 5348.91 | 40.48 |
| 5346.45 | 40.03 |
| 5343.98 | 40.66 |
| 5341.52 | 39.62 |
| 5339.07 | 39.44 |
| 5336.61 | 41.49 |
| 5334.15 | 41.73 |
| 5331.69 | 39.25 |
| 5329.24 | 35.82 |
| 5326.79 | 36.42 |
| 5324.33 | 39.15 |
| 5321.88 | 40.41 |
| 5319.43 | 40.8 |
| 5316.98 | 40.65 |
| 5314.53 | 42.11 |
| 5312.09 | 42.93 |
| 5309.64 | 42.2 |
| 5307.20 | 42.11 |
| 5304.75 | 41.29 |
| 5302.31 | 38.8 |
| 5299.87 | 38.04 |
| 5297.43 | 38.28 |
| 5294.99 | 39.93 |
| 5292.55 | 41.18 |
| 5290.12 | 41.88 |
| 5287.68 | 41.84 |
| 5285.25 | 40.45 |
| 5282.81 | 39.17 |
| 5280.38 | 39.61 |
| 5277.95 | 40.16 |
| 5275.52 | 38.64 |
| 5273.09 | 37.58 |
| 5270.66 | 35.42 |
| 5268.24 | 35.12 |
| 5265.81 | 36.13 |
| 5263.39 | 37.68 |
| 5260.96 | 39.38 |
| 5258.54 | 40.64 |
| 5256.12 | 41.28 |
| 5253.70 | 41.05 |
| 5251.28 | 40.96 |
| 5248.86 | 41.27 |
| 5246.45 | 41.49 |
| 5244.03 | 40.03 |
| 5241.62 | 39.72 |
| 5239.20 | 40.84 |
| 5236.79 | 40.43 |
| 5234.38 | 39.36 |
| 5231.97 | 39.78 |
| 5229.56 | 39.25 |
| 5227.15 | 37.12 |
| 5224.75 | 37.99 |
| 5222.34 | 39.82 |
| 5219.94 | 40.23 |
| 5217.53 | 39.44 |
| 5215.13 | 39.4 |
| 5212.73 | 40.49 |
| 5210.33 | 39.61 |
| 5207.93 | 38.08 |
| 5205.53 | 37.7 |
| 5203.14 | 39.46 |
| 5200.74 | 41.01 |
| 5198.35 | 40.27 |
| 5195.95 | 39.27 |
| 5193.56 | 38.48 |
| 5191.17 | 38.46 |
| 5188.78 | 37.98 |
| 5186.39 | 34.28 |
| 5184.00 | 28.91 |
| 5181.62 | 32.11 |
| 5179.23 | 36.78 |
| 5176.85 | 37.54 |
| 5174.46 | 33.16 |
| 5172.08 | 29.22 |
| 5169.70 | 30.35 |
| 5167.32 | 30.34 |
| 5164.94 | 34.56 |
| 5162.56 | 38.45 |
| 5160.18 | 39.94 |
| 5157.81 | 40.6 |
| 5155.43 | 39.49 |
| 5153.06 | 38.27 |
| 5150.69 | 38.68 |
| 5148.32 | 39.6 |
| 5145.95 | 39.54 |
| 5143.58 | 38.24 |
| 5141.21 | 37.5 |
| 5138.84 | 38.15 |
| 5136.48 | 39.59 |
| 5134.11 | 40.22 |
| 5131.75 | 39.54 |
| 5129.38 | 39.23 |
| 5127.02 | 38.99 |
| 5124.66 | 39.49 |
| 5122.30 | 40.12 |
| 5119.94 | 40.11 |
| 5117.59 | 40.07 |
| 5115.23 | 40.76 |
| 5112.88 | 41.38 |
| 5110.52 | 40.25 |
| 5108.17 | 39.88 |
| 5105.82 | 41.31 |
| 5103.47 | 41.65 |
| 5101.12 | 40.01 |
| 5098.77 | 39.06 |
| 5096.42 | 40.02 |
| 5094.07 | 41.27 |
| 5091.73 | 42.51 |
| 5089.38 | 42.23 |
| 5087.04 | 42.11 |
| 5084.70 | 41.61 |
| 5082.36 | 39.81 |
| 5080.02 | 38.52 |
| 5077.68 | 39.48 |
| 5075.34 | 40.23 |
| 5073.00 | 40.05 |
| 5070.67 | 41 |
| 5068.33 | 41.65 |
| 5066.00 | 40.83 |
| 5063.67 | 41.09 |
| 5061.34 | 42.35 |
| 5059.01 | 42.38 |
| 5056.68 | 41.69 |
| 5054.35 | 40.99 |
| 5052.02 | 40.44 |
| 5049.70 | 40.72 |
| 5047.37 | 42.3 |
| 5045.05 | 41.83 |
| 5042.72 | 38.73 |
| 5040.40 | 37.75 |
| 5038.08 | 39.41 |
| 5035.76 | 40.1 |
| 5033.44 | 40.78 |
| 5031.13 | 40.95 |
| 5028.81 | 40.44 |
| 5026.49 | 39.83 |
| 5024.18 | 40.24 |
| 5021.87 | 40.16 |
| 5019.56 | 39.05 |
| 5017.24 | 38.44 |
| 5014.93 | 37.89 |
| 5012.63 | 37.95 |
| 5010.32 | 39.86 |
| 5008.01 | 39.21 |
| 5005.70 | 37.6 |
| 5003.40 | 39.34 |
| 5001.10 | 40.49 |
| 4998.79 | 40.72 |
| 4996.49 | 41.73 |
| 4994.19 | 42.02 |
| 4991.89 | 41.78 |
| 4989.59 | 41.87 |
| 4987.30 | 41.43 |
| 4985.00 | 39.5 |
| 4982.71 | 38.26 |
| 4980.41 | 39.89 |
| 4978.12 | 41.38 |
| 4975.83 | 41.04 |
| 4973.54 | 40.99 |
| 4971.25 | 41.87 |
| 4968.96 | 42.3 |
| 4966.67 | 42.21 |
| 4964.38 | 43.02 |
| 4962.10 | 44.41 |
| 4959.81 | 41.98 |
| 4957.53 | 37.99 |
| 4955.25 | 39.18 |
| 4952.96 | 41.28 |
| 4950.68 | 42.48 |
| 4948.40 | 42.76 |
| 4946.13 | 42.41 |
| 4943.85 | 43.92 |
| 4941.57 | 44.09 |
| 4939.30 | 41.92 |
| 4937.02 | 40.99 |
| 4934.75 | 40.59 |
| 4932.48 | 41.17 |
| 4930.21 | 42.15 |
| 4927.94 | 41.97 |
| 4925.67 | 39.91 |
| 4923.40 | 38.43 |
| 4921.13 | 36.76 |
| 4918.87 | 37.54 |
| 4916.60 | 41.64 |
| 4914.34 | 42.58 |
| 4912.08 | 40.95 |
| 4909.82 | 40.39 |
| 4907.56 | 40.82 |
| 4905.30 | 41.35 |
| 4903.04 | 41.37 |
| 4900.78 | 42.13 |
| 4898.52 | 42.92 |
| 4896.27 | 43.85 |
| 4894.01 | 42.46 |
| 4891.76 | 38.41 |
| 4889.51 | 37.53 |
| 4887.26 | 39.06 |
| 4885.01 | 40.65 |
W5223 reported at 0.7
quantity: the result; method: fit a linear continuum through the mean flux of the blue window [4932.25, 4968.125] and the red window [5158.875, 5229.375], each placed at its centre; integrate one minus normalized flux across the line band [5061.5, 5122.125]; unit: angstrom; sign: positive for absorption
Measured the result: -2.6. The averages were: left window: 41.9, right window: 37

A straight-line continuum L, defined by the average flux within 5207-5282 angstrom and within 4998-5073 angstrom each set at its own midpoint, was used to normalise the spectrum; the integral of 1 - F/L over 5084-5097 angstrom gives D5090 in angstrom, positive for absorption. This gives -0.6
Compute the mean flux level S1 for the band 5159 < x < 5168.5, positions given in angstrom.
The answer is 35.8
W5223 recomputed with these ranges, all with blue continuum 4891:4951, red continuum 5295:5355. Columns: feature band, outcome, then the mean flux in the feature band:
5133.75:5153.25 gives 0.89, 38.8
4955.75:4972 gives -0.25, 41.9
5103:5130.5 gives 0.37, 40.2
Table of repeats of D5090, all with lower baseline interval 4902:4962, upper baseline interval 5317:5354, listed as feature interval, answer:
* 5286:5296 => -0.3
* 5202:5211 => 0.4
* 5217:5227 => 0.3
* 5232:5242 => 0.0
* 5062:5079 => 0.0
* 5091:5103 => 0.0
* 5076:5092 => -0.1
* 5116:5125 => 0.1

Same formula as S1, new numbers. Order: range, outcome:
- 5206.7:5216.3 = 39.4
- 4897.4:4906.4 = 41.9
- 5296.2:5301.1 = 38.2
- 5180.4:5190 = 33.3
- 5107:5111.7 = 40.1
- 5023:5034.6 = 40.5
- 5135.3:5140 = 38.9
